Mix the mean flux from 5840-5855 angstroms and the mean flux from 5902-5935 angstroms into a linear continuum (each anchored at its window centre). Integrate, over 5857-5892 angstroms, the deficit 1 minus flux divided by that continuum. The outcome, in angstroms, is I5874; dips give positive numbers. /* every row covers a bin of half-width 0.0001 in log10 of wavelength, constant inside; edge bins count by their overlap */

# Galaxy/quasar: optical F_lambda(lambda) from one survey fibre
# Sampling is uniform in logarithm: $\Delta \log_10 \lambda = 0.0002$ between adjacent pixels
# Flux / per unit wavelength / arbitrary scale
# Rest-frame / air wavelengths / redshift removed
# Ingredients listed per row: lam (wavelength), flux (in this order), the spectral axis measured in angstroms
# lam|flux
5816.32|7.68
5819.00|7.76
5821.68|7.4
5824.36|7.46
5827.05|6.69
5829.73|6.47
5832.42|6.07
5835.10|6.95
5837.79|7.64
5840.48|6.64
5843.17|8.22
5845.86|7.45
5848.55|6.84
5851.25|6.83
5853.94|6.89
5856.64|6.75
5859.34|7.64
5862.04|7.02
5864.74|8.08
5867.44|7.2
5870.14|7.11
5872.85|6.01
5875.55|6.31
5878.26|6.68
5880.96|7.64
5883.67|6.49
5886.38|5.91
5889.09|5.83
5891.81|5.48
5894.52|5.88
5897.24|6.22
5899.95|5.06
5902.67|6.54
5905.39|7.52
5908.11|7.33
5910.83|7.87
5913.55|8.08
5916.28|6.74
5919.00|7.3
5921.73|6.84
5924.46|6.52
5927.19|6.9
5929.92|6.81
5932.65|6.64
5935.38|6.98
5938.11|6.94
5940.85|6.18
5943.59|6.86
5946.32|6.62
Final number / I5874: 1.9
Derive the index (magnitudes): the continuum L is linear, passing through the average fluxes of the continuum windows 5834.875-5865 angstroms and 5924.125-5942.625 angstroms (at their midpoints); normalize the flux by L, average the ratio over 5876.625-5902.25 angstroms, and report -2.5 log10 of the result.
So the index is 0.14 mag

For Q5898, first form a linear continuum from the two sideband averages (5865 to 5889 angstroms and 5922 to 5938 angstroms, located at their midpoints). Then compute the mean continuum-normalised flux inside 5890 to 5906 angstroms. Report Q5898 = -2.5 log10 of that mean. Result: 0.12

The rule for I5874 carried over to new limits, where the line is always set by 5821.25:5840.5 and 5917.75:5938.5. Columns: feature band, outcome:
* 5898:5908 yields 0.57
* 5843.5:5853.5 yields -0.36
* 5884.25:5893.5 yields 1.44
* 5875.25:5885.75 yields 0.18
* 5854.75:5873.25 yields -0.73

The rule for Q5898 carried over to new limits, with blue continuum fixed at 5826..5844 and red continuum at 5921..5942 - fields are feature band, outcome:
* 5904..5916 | -0.13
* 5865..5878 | 0.01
